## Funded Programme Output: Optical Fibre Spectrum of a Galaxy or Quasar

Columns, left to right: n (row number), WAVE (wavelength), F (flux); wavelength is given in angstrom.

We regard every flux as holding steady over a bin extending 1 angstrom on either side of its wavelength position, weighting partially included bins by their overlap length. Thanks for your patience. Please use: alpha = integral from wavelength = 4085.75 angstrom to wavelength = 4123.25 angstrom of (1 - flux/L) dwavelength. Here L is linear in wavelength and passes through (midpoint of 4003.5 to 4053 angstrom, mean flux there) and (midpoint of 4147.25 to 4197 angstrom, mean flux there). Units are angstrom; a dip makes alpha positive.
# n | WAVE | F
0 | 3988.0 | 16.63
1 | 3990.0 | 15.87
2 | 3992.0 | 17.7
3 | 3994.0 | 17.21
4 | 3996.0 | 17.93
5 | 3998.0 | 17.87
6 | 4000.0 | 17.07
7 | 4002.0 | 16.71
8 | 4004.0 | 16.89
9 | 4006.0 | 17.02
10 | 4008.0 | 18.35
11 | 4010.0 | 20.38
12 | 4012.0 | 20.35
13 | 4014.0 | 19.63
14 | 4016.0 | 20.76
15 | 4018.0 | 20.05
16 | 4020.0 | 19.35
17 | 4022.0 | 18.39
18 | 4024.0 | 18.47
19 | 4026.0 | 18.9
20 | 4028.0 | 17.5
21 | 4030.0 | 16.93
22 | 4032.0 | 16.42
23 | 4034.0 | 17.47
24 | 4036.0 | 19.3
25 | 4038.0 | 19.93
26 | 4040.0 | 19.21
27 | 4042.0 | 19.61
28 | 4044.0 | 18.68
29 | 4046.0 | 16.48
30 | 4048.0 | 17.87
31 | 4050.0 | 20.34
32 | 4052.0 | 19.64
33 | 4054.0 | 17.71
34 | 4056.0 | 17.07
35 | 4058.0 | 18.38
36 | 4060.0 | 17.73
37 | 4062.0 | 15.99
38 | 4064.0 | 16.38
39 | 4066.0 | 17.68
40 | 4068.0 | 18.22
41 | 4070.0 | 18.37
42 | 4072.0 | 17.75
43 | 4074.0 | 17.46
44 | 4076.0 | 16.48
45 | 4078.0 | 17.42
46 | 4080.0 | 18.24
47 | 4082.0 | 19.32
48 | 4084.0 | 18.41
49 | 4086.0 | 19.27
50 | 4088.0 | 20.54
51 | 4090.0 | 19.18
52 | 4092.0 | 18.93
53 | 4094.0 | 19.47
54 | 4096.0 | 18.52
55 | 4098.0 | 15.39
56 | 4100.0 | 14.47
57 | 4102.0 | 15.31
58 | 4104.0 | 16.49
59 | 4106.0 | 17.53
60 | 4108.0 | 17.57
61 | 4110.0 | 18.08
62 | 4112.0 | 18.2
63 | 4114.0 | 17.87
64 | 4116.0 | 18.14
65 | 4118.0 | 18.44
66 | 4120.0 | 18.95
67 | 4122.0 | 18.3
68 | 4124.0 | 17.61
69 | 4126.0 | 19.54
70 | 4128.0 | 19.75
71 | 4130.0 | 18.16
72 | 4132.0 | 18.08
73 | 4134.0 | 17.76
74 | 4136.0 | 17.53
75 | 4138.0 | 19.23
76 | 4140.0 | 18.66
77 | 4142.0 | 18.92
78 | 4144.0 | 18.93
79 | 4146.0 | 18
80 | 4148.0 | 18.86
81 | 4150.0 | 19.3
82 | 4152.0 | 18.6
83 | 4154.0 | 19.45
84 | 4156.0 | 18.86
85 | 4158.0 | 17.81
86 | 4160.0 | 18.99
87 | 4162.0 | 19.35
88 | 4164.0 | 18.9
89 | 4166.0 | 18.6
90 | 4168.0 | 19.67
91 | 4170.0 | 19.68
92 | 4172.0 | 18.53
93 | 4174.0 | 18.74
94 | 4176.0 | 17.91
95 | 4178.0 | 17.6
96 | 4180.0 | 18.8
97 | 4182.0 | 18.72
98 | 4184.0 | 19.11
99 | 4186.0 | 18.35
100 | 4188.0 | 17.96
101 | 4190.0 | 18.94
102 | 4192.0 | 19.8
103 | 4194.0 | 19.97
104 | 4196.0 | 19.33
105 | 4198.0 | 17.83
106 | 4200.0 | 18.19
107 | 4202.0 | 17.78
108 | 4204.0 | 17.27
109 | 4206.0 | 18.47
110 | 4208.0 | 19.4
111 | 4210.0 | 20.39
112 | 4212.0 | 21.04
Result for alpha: 1.8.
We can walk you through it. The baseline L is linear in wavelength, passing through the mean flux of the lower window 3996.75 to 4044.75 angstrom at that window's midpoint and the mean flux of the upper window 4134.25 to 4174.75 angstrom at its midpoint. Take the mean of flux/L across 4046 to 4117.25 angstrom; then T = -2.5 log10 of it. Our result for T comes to 0.05 mag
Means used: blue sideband 18.5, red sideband 18.8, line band 17.9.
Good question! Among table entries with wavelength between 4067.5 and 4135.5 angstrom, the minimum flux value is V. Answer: 14.47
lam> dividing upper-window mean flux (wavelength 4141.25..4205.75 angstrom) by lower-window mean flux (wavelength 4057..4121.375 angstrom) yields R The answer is 1.05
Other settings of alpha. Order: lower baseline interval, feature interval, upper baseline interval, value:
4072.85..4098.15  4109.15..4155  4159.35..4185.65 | 0.2 angstrom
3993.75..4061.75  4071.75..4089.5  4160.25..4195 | 0.2 angstrom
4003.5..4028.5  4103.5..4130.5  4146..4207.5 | 0.9 angstrom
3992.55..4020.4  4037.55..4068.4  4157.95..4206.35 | 0.7 angstrom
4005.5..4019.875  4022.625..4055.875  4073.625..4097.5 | 1.5 angstrom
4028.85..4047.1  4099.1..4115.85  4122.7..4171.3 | 1.4 angstrom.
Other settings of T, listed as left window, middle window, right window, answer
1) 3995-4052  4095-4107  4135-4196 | 0.15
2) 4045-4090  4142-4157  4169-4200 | -0.02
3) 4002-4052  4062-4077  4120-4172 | 0.08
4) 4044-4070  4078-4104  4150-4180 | 0.01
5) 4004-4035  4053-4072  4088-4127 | 0.04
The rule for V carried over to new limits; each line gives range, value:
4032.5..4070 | 15.99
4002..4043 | 16.42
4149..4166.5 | 17.81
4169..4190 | 17.6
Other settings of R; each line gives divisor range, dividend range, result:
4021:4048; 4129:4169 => 1.02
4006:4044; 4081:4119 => 0.95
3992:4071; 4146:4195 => 1.03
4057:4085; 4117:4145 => 1.05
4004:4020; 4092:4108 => 0.88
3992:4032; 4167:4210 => 1.02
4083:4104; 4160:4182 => 1.05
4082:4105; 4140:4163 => 1.05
